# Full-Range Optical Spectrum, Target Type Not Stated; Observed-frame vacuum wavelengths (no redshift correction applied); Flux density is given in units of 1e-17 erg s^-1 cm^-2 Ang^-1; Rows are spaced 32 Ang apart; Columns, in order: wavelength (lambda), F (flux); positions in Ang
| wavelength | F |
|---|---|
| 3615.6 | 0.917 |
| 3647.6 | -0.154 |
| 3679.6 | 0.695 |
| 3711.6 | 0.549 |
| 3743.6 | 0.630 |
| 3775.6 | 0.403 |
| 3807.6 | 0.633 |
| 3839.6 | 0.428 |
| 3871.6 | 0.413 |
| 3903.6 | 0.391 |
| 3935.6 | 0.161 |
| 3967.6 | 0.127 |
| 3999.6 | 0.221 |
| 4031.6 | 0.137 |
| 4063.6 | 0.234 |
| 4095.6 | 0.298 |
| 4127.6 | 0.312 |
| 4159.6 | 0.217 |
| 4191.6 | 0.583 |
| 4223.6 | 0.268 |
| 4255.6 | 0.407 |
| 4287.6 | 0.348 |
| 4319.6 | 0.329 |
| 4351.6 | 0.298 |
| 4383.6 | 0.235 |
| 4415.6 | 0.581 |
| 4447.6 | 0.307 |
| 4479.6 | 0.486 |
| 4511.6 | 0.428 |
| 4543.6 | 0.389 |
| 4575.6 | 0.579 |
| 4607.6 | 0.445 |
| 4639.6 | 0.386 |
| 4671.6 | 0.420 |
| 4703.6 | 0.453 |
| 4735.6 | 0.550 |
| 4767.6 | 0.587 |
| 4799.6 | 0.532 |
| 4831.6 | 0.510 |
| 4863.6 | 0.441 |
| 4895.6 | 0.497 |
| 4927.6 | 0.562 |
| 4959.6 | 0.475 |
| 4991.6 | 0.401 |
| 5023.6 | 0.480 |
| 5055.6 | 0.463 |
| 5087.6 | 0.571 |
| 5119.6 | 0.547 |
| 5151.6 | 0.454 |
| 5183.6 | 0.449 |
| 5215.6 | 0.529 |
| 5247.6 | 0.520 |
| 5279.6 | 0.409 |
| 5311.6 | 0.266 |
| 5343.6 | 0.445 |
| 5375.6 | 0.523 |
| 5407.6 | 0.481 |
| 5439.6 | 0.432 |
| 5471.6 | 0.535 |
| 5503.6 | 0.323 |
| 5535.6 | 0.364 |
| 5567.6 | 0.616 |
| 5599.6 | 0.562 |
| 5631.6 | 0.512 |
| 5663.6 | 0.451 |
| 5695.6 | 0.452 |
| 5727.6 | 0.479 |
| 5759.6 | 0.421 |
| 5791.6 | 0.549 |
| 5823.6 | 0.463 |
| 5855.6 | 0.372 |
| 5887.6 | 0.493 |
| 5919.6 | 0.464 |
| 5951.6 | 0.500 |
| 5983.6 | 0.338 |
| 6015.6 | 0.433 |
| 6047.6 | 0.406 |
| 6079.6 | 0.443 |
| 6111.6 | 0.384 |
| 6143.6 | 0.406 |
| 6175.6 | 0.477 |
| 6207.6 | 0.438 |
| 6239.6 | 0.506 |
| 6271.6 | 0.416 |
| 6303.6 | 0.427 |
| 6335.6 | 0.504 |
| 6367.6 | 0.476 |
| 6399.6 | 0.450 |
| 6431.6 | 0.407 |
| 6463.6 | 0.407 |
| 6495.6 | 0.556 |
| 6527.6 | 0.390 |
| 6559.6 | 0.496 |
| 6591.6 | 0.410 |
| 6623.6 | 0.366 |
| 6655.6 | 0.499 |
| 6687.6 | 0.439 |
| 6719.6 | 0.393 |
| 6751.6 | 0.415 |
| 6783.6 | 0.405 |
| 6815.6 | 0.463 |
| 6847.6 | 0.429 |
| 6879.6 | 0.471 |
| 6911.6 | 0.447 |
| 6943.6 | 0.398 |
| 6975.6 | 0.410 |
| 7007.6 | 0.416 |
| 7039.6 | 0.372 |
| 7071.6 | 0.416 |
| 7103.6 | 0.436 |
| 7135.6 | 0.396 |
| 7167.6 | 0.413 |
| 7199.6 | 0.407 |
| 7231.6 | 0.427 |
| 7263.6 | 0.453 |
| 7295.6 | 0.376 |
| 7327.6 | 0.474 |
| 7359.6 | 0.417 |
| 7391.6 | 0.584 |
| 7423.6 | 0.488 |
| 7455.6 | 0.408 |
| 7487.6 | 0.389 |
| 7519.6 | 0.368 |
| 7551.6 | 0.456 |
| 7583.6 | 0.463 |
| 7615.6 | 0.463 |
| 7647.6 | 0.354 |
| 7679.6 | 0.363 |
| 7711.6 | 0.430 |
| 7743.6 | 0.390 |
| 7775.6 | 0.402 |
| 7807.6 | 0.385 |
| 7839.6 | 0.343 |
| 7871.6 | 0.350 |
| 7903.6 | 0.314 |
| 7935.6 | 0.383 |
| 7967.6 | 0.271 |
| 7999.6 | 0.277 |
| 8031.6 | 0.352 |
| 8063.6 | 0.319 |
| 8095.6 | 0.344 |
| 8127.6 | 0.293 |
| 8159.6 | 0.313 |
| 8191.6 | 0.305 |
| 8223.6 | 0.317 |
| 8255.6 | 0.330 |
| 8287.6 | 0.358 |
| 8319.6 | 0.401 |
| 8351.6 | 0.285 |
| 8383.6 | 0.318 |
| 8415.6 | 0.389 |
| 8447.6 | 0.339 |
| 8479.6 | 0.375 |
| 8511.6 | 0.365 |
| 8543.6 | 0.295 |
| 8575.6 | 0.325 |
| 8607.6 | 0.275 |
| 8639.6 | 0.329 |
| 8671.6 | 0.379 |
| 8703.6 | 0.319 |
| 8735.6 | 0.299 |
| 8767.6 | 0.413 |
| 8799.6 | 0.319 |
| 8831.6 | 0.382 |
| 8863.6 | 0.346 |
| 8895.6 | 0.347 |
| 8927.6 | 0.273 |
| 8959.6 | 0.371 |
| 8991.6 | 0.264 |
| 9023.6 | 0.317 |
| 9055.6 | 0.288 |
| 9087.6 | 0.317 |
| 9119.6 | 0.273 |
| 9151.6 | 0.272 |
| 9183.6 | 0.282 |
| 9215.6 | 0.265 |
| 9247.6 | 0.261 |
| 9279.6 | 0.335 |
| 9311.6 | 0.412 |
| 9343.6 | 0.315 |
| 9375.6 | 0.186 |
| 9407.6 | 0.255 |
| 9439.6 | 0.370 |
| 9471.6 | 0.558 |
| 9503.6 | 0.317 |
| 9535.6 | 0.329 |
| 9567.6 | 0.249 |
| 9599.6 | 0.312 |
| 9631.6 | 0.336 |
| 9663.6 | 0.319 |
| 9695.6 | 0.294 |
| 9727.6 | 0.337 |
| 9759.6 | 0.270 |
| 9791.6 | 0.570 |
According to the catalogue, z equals 0.13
